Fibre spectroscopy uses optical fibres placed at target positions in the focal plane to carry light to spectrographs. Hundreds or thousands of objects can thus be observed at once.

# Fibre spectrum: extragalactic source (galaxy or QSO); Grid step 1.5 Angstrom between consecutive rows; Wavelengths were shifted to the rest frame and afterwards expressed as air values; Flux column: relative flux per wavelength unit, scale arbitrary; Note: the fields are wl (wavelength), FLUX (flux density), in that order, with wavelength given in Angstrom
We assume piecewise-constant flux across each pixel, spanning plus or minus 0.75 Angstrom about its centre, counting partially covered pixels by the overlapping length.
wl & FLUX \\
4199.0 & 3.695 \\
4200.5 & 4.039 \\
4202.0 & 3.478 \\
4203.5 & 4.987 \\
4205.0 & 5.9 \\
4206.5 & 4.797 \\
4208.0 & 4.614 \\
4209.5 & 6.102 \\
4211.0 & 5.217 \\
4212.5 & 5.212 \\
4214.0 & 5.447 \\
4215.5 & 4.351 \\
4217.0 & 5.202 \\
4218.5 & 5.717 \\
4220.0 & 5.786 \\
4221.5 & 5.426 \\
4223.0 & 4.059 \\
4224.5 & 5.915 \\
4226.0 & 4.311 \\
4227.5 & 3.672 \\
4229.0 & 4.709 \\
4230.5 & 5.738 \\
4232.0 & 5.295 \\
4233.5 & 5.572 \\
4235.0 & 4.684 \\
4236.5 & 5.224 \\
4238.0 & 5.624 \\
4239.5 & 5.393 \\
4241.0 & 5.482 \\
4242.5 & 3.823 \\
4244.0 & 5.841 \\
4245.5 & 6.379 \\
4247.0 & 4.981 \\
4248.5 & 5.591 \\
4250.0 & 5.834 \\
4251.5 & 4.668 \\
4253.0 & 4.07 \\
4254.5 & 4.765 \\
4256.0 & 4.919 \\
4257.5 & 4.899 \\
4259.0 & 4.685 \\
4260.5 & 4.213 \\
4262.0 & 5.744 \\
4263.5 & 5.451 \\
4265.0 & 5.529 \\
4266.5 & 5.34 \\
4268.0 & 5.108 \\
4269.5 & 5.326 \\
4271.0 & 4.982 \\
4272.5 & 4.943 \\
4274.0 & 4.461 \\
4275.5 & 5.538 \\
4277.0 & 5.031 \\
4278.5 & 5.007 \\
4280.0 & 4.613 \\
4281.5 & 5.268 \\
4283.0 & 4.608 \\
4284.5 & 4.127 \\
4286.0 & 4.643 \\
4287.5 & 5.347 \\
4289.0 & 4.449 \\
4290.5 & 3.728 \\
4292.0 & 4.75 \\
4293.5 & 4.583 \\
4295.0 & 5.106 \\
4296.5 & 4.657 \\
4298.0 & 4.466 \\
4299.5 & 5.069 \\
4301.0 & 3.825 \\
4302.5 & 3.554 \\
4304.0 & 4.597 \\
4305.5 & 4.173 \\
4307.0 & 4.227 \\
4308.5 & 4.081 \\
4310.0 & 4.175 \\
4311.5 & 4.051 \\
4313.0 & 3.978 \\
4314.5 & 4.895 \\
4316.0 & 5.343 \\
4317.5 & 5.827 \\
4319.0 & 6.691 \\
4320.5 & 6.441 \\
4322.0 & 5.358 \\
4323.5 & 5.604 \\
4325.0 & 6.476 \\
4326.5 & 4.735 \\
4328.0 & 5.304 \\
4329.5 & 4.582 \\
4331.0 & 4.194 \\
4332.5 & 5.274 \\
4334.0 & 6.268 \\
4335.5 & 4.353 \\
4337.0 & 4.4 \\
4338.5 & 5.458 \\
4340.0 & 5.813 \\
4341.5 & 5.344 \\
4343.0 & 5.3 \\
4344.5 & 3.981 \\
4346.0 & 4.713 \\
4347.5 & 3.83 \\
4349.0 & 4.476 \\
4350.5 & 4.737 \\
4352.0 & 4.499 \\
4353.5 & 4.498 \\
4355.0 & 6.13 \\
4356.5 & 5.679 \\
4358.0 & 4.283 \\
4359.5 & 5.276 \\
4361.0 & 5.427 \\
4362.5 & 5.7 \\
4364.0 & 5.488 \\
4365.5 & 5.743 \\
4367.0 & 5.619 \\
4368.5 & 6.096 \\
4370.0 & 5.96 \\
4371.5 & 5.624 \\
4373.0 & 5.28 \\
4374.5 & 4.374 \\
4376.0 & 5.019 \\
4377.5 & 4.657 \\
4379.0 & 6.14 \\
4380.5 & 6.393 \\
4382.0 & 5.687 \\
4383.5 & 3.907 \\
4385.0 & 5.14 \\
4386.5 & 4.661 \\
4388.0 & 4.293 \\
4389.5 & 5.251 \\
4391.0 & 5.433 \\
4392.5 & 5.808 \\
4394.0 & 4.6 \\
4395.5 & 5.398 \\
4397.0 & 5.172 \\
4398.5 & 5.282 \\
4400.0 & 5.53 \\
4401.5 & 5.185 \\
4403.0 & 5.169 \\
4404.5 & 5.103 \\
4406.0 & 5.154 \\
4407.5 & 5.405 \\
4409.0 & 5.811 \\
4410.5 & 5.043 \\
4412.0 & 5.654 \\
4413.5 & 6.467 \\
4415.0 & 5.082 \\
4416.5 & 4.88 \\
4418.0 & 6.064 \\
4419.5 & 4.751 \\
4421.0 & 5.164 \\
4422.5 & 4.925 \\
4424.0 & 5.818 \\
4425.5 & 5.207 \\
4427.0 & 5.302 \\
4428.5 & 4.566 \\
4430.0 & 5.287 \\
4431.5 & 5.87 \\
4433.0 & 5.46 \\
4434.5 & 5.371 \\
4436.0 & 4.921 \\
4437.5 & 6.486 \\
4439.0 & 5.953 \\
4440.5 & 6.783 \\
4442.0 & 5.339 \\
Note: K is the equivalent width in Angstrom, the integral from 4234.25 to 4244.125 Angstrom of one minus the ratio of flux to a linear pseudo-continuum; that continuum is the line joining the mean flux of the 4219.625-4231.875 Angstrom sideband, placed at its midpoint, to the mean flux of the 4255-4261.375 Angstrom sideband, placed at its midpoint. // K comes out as -0.5 Angstrom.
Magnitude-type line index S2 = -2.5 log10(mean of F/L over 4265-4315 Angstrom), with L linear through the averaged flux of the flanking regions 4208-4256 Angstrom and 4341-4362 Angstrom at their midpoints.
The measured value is 0.09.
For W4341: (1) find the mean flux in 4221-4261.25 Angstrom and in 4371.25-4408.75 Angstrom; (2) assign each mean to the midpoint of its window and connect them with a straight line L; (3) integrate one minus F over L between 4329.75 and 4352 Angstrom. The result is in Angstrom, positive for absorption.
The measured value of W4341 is 1.2 Angstrom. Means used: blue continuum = 5.03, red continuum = 5.19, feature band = 4.85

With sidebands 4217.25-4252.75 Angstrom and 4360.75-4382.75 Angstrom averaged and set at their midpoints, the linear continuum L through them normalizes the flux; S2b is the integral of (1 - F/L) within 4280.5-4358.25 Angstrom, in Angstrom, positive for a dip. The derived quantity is 8.1 Angstrom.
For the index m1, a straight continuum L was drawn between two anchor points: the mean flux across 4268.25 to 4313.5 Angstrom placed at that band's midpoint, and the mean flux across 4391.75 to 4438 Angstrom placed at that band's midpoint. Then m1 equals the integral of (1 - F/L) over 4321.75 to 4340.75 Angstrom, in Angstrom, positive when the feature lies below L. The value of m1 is -1.5 Angstrom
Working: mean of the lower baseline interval 4.59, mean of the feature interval 5.21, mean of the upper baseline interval 5.35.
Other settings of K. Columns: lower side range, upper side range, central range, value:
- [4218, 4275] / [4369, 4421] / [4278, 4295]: 1.6 Angstrom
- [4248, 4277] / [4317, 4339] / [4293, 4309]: 2.6 Angstrom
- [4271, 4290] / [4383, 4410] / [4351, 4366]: -0.7 Angstrom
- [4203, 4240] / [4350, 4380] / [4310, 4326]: -0.4 Angstrom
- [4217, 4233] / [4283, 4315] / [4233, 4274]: -2.7 Angstrom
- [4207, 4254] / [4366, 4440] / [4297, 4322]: 2.4 Angstrom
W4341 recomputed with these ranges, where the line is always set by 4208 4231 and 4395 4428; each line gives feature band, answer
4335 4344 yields 0.3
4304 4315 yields 2.1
